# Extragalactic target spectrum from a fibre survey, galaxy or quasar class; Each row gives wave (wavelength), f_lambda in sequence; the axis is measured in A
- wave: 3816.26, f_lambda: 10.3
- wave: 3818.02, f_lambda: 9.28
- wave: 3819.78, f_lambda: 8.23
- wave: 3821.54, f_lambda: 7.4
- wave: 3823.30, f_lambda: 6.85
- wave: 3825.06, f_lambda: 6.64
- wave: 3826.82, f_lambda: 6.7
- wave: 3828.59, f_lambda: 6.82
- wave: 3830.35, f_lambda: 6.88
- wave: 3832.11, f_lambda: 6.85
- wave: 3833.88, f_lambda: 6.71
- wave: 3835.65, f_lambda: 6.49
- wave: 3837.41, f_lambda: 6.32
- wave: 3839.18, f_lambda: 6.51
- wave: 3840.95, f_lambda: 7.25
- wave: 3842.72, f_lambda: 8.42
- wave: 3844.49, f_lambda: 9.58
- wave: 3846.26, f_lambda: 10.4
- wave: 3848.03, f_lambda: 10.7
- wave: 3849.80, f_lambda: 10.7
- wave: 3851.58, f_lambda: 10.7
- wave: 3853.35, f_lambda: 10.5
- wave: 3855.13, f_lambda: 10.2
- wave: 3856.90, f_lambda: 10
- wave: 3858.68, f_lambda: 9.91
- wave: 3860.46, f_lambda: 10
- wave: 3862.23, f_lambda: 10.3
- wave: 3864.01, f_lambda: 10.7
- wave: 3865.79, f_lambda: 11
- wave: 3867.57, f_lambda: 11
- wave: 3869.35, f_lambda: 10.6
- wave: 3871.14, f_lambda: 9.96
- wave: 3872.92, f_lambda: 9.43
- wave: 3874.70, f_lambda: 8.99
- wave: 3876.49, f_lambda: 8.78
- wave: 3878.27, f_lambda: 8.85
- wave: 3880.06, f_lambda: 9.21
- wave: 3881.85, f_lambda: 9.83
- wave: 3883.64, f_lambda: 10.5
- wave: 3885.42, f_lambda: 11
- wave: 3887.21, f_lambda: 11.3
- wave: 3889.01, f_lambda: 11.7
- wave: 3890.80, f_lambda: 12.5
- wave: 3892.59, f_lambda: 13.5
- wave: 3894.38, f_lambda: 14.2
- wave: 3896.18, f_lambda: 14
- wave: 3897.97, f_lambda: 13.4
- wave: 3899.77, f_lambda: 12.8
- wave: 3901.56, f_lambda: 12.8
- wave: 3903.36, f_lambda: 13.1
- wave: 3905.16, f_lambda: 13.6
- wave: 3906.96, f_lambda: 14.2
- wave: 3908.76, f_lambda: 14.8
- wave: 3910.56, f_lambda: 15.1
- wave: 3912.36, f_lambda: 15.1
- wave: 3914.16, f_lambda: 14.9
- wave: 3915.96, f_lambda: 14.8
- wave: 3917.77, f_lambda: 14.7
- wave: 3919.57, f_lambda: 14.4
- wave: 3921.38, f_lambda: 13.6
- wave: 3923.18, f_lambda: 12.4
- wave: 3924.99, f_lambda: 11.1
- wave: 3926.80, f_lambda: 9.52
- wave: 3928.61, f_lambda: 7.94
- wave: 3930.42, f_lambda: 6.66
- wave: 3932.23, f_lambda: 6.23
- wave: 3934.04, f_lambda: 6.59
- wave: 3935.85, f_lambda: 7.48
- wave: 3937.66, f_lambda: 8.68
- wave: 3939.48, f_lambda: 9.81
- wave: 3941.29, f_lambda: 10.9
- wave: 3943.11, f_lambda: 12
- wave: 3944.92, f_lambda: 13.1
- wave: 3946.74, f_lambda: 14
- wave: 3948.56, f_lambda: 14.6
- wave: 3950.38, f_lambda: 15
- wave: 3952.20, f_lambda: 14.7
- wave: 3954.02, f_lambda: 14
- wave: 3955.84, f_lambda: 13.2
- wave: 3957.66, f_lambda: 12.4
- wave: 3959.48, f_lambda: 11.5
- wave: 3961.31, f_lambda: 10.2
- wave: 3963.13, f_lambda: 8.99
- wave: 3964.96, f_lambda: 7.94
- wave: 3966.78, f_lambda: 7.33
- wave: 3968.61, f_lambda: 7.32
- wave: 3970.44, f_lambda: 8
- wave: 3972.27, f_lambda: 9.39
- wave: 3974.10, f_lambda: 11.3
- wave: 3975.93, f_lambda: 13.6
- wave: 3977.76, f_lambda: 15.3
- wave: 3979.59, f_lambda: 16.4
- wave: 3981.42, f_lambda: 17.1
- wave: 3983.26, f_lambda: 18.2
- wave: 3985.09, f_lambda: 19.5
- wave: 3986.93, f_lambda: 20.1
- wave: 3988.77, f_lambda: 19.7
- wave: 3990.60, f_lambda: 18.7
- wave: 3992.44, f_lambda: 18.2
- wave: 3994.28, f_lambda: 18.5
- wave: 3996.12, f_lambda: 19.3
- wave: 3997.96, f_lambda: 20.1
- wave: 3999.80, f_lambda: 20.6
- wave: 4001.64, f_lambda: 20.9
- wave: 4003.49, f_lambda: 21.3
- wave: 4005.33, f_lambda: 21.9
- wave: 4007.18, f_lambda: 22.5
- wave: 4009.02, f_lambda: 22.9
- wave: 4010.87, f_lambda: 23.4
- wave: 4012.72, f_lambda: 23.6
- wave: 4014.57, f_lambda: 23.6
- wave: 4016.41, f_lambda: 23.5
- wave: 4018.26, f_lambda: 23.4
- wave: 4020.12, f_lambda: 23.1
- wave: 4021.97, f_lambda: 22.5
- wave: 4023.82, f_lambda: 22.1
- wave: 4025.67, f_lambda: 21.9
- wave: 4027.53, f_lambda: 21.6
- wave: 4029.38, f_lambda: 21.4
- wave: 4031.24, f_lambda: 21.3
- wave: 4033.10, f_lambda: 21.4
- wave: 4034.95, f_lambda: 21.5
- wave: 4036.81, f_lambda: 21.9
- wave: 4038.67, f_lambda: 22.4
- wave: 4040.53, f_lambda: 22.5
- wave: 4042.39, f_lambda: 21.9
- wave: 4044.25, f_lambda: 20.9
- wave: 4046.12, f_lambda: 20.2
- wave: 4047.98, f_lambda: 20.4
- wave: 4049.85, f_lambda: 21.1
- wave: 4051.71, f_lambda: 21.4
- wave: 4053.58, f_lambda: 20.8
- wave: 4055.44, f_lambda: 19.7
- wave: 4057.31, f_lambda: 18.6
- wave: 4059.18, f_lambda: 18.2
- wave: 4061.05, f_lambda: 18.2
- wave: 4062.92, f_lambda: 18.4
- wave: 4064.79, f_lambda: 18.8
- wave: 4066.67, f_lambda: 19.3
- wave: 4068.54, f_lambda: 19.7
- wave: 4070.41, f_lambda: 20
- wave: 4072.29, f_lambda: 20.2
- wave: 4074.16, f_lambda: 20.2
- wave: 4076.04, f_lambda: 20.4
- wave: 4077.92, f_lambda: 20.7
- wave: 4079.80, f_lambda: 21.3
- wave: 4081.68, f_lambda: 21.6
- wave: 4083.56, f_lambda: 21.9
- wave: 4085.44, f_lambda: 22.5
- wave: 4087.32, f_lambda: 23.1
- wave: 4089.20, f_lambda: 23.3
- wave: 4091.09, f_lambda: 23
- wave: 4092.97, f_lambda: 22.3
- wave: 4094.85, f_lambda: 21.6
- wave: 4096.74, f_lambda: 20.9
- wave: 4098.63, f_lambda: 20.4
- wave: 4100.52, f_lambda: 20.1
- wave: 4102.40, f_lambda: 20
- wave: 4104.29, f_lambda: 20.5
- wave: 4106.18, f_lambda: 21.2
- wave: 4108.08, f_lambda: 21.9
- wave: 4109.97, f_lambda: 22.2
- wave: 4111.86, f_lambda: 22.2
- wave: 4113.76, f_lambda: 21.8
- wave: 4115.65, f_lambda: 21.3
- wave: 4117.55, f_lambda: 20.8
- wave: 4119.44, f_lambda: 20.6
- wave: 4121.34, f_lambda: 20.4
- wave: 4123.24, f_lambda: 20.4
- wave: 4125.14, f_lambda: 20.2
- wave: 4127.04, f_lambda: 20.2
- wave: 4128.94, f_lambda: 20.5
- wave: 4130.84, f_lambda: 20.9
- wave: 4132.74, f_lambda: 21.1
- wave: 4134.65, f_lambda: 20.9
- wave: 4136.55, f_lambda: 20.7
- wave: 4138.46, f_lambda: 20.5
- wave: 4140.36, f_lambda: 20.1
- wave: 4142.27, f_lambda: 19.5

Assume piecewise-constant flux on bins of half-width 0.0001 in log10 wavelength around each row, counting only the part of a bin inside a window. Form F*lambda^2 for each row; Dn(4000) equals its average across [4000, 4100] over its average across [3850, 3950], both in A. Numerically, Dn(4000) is 2.01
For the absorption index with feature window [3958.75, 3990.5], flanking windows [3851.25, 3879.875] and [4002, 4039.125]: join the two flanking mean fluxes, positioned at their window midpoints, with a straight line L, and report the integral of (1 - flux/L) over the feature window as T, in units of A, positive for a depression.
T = 9.5 A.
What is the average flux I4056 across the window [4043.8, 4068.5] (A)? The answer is 19.7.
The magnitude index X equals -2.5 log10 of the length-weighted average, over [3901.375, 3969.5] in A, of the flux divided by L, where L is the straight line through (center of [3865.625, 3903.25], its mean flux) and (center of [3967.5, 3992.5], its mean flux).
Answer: 0.13 mag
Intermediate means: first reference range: 11.3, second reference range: 15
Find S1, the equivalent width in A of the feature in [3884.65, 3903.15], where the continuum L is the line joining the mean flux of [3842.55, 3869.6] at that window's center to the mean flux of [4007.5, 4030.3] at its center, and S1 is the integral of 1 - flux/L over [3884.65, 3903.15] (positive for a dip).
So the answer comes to 0.7 A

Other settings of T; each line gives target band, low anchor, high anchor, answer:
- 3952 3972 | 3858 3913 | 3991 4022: 8.4 A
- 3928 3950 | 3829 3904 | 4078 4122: 6.0 A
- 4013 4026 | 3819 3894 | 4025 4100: -3.1 A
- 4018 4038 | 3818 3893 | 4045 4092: -3.9 A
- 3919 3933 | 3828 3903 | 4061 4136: 2.9 A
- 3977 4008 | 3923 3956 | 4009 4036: -1.8 A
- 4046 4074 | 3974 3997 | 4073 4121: 0.7 A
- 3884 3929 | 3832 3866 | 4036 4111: -3.5 A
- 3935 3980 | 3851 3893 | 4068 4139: 9.1 A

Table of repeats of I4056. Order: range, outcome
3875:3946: 11.6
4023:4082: 20.6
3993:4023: 21.9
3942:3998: 14.1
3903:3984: 12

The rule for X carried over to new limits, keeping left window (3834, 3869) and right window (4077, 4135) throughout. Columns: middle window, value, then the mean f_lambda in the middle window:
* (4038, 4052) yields -0.158 mag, 21.3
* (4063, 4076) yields -0.004 mag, 19.7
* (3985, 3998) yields -0.199 mag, 19.2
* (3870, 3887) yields 0.110 mag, 9.7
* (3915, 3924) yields -0.113 mag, 14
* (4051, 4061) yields -0.034 mag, 19.6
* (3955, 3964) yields 0.272 mag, 11.3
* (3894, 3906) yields -0.144 mag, 13.4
